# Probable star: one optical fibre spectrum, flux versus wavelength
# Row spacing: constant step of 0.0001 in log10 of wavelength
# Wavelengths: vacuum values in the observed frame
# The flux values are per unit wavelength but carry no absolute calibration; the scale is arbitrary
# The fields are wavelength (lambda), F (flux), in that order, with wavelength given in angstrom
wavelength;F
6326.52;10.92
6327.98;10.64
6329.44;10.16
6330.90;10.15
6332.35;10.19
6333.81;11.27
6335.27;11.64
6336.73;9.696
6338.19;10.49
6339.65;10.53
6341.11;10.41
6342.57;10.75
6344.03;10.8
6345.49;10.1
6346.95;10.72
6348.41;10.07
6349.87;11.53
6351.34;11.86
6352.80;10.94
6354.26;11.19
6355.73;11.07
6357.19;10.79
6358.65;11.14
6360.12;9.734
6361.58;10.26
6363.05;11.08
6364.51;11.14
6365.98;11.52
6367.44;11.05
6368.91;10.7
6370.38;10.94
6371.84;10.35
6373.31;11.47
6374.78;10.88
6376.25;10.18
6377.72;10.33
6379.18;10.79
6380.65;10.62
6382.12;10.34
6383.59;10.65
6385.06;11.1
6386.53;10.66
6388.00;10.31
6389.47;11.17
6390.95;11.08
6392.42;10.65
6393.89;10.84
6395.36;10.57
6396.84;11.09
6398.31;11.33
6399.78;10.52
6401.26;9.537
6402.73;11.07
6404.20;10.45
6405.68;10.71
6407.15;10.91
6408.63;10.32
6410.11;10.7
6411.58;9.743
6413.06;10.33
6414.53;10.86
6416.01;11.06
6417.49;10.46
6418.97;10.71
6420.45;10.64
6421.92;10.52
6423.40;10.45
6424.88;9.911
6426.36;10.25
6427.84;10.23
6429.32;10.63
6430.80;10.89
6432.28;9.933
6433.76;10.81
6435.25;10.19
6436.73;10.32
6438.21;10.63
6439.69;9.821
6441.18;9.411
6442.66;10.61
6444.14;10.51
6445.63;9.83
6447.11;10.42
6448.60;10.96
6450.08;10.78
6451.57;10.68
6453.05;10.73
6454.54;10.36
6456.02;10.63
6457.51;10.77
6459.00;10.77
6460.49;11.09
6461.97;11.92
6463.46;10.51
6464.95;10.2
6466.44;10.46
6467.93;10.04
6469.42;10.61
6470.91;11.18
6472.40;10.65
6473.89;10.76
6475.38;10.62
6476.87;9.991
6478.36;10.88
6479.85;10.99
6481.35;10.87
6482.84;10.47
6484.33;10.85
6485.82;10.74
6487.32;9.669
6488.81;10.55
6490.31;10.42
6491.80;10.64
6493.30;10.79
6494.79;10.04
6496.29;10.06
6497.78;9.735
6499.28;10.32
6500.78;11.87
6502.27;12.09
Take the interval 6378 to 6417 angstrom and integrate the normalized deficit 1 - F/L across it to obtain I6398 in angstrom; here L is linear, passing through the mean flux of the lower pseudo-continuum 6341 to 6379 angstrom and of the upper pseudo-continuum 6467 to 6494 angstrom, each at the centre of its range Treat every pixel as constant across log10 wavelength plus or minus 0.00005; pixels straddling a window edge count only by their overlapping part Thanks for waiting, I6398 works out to 0.3 angstrom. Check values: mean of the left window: 10.8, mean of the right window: 10.6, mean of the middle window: 10.7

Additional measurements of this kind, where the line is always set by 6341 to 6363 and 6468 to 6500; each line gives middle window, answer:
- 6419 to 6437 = 0.4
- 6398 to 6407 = 0.1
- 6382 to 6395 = -0.1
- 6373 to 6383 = 0.1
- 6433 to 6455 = 0.4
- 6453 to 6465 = -0.3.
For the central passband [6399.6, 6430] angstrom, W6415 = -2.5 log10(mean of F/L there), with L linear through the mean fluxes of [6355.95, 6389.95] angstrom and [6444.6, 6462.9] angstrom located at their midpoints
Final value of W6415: 0.03 mag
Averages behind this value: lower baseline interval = 10.8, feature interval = 10.5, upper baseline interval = 10.7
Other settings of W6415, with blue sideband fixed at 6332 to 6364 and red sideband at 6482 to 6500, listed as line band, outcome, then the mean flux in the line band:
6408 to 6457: 0.01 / 10.4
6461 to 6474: -0.03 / 10.7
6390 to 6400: -0.03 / 10.9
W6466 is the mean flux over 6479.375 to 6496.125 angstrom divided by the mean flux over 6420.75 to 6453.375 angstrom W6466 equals 1.0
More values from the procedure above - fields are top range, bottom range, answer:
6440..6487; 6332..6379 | 0.98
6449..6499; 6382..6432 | 1.00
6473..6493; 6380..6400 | 0.98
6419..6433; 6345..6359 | 0.95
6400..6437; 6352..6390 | 0.97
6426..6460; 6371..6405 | 0.98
